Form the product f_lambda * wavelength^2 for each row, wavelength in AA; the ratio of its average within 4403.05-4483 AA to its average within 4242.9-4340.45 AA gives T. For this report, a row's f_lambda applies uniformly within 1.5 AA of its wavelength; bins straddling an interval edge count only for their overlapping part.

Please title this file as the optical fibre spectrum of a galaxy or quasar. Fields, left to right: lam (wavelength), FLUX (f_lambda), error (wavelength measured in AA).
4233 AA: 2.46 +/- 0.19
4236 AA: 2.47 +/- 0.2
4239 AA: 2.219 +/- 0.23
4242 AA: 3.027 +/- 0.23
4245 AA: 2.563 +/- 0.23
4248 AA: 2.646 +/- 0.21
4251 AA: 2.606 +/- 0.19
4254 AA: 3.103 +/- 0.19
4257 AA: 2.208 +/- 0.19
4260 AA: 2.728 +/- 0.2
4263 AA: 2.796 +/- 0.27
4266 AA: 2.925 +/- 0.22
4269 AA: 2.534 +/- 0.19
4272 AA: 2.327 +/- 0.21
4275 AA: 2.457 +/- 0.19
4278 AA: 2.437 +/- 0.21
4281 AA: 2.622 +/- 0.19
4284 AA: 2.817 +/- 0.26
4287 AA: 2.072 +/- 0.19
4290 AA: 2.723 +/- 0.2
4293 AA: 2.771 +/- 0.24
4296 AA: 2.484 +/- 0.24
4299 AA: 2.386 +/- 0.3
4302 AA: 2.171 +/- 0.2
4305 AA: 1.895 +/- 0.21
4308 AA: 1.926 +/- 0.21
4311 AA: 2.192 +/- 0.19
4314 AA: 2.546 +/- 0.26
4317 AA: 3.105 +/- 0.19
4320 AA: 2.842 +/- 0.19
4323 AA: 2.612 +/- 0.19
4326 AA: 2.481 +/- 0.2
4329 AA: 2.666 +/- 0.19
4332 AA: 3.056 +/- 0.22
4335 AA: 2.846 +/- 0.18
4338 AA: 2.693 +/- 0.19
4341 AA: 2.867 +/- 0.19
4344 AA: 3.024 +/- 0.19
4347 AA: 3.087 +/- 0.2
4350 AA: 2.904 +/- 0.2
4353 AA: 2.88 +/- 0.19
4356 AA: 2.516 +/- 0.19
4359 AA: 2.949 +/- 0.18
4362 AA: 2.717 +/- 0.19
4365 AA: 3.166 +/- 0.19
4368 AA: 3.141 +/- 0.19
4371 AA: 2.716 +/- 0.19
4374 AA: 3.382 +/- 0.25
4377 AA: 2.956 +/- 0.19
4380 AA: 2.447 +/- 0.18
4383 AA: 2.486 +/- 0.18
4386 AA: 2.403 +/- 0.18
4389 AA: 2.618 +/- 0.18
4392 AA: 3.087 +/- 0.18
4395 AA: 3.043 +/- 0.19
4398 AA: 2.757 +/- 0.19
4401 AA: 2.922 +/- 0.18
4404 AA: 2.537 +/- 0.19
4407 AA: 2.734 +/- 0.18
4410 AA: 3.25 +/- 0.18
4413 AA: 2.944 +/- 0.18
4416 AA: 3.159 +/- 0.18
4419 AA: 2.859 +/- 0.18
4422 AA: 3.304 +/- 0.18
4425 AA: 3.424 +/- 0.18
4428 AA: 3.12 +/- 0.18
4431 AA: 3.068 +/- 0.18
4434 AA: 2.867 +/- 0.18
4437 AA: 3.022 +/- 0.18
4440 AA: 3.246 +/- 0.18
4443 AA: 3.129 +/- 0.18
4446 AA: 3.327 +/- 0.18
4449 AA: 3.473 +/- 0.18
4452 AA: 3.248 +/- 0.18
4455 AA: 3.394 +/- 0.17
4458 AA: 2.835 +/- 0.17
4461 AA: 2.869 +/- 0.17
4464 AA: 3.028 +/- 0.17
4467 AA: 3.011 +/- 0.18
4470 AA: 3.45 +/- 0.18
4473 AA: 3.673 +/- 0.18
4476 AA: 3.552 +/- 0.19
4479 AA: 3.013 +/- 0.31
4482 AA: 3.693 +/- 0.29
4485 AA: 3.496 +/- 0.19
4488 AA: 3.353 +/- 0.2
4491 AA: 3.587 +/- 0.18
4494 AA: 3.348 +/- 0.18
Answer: 1.3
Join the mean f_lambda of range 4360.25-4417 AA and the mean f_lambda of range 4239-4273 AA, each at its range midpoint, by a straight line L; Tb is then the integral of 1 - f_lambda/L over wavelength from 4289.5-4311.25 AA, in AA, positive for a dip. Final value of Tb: 3.4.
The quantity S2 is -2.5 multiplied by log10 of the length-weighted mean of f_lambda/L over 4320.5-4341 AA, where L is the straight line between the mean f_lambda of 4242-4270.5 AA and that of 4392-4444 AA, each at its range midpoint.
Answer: 0.04 mag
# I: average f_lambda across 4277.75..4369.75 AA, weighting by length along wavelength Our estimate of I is 2.67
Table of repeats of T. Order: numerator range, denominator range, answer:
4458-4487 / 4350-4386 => 1.22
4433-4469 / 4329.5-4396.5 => 1.14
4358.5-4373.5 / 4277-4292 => 1.21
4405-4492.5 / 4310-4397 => 1.19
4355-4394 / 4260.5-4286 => 1.13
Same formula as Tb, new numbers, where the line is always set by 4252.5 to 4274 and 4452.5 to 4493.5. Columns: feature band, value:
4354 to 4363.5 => 0.69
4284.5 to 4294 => 0.68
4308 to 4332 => 1.82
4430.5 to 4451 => 0.23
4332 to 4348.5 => -0.14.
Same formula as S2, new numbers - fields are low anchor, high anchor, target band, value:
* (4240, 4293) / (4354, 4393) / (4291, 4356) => 0.04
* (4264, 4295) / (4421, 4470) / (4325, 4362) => -0.01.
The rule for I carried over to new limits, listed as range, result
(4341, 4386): 2.87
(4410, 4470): 3.13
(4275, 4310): 2.39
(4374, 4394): 2.73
